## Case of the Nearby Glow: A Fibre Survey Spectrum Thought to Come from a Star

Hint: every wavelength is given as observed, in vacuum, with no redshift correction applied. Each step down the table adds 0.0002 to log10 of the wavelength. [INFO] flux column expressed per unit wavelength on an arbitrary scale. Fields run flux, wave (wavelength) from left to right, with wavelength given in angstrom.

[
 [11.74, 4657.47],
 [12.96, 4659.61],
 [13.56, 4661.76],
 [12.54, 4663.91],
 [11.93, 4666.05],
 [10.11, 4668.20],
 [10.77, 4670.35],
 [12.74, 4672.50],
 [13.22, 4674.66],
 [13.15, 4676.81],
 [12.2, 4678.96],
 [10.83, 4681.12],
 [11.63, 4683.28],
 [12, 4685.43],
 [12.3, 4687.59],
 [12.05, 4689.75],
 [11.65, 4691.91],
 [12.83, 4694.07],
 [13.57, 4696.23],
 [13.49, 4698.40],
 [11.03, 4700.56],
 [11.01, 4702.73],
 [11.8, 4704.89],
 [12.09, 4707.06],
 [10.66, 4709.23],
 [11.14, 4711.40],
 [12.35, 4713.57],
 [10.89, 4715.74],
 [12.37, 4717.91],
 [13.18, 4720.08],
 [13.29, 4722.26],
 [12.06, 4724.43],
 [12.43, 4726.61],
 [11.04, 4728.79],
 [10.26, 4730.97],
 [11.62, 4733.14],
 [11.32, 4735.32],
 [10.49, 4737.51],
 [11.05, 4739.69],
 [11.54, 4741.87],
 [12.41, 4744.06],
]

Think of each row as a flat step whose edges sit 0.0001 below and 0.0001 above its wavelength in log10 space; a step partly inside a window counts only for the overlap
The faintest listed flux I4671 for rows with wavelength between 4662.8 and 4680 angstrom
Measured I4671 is 10.11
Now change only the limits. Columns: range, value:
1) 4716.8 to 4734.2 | 10.26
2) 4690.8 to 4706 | 11.01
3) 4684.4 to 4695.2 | 11.65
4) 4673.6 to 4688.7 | 10.83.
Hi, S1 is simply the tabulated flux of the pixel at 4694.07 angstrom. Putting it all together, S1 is 12.83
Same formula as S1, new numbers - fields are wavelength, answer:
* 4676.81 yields 13.15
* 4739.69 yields 11.05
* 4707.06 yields 12.09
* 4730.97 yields 10.26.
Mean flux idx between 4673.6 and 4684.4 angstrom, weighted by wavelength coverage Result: 12.2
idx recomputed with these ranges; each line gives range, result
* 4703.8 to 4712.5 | 11.4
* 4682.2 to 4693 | 11.9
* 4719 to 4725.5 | 12.8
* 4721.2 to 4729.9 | 12.2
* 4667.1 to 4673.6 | 11.2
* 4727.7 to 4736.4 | 11.1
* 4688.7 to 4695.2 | 12.2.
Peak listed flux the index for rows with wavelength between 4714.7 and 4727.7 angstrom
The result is 13.29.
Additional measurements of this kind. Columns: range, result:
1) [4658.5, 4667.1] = 13.56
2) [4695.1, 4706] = 13.57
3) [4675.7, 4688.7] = 13.15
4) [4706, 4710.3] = 12.09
